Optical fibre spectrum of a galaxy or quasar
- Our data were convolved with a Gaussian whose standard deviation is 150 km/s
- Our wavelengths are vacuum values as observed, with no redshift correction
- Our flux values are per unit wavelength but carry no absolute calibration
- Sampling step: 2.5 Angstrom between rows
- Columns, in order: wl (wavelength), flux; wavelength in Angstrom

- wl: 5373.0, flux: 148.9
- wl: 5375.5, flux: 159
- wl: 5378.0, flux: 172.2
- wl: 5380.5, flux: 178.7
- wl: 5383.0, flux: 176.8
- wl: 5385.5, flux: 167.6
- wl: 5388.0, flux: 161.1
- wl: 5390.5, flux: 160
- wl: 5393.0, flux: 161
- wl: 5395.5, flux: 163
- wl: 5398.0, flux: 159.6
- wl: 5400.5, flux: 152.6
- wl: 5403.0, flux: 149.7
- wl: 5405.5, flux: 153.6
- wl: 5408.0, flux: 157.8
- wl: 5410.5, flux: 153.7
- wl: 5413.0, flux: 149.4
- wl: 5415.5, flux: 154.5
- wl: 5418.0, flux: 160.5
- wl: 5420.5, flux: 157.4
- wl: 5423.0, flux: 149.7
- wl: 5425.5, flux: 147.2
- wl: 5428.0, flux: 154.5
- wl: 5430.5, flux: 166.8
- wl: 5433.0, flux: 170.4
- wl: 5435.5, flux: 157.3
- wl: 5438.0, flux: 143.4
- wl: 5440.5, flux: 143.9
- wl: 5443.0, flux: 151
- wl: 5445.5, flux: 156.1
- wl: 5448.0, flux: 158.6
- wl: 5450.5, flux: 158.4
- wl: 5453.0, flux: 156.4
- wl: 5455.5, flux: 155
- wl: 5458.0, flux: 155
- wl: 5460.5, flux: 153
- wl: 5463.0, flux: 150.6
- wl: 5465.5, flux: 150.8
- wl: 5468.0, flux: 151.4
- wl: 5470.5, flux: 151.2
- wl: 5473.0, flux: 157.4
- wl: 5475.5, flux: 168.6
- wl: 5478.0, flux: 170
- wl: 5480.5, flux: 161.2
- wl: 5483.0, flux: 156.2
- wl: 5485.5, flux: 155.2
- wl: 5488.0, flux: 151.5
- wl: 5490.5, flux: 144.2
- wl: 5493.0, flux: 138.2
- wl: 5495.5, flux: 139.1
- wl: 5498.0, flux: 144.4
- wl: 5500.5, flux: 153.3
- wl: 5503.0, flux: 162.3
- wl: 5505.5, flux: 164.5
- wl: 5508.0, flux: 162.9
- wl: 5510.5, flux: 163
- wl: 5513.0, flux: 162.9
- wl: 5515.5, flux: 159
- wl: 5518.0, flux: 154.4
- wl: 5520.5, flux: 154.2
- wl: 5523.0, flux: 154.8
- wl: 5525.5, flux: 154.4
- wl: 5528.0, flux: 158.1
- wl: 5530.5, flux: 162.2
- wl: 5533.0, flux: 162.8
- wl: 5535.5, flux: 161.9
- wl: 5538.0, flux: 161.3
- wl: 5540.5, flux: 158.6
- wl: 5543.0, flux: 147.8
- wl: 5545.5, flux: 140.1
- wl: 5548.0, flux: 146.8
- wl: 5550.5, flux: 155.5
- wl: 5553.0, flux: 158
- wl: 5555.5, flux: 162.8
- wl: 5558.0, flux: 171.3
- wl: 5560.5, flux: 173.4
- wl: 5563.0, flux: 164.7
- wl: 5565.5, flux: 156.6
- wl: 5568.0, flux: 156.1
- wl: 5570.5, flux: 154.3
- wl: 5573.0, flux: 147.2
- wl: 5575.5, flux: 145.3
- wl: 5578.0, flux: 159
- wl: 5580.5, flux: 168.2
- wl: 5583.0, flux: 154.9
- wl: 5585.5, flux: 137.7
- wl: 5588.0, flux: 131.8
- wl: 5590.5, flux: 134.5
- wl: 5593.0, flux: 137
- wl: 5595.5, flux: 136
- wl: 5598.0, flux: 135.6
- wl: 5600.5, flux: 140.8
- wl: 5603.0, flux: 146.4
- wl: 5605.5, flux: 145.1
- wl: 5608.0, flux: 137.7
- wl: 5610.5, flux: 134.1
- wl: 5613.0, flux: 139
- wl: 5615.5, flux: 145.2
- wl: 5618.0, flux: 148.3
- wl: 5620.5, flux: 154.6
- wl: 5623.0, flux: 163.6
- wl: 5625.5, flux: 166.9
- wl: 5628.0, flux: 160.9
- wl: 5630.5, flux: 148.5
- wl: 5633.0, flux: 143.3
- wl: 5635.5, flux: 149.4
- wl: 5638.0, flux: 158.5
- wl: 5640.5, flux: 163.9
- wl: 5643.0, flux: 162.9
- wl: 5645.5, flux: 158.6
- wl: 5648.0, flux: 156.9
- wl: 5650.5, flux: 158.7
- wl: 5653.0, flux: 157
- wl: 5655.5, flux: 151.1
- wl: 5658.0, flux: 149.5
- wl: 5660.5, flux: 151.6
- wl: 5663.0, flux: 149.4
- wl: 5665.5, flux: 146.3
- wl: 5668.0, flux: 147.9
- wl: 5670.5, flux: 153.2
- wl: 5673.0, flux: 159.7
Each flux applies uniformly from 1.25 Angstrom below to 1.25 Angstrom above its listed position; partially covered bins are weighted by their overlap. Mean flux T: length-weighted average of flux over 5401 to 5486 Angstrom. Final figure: 155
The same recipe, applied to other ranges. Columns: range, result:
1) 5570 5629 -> 147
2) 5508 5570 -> 158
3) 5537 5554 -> 152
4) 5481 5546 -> 155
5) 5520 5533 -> 157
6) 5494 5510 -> 155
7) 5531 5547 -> 156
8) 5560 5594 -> 151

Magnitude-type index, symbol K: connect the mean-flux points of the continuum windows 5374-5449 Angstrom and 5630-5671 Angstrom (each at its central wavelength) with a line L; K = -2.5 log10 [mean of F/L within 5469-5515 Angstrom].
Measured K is 0.005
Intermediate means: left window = 158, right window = 153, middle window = 156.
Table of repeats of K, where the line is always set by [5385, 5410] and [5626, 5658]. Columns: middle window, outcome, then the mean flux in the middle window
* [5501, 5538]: -0.02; 160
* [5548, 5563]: -0.04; 163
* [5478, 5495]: 0.04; 152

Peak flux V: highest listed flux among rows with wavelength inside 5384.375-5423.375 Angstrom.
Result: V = 167.6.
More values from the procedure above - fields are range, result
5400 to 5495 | 170.4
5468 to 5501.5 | 170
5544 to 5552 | 155.5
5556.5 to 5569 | 173.4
